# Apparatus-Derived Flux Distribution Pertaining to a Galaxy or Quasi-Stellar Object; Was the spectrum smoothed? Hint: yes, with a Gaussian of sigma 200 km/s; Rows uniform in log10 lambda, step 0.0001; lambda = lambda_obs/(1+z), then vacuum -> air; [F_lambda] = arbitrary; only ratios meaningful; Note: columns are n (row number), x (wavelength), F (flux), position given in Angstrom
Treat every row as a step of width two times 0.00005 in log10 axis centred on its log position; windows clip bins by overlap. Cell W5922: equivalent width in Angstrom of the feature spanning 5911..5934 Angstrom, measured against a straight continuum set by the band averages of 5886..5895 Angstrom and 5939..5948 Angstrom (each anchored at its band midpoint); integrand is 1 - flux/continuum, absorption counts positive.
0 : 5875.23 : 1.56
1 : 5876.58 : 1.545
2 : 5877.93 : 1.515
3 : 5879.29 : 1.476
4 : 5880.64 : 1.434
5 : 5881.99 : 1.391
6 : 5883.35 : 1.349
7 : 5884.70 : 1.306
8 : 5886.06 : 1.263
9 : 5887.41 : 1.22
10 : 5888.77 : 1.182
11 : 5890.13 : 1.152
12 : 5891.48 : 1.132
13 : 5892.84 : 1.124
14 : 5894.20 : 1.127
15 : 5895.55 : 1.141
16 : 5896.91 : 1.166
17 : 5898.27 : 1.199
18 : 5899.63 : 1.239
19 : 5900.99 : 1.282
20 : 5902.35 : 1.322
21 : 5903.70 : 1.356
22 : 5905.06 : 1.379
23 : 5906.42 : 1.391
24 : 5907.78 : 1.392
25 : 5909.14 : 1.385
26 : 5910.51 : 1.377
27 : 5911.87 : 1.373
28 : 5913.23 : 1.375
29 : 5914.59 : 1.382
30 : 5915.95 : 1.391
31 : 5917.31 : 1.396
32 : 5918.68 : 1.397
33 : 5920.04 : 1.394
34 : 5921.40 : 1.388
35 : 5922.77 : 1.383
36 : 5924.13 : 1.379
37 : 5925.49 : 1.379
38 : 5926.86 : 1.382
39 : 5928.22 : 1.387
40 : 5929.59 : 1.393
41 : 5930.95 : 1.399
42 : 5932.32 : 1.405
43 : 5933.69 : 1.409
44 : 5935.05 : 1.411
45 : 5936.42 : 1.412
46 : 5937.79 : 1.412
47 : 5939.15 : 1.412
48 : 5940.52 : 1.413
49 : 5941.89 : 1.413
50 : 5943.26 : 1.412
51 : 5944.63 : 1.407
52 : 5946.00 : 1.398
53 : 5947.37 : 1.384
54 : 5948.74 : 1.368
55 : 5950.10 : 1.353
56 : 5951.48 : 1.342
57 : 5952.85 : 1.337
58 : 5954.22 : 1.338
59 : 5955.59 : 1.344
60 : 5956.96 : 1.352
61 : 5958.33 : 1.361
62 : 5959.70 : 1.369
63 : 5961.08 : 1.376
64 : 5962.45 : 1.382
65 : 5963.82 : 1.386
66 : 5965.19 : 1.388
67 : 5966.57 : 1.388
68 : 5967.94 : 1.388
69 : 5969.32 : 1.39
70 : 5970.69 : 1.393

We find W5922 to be -1.40 Angstrom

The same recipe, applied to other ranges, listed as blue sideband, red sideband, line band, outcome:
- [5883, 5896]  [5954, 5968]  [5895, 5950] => -3.9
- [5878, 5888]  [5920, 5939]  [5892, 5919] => 1.4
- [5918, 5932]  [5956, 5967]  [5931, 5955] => -0.1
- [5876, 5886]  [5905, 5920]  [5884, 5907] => 2.8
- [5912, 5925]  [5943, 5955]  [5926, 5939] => -0.2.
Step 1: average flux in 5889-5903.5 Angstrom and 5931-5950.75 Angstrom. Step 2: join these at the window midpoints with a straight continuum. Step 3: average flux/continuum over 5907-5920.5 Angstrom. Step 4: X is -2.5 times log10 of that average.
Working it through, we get -0.09 mag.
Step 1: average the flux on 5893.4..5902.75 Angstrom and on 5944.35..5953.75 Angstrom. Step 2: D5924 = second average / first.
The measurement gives 1.13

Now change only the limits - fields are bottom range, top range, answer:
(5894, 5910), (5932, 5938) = 1.09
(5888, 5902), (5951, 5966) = 1.16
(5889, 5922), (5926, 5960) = 1.06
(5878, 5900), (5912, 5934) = 1.11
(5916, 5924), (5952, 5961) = 0.97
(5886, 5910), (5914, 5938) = 1.12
